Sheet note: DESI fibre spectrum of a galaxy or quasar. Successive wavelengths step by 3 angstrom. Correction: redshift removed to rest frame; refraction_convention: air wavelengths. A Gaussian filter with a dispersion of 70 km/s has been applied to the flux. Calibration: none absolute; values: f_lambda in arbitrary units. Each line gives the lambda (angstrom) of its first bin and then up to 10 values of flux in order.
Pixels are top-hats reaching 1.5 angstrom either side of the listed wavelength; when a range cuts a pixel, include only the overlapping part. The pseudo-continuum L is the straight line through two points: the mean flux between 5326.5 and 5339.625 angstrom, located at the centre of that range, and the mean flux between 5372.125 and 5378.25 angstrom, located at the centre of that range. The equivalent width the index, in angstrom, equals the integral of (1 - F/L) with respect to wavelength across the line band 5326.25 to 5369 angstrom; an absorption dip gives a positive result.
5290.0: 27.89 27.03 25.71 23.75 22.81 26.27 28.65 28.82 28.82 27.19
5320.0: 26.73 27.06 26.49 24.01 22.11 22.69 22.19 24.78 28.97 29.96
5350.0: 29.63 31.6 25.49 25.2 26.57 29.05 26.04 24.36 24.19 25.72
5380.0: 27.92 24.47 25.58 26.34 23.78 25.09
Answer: -4.7 angstrom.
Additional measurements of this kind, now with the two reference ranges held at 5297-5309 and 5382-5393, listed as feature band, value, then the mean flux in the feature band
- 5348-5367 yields -2.08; 27.9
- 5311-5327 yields -1.40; 27.4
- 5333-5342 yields 0.76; 23.1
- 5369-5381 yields -0.16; 25.5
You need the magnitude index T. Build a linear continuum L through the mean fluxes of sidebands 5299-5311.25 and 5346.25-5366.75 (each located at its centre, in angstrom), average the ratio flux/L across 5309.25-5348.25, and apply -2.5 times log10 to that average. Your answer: 0.035 mag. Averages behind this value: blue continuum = 26.1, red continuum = 28.1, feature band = 26.1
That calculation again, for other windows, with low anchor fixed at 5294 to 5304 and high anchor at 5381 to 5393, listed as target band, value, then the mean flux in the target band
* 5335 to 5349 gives -0.06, 26.2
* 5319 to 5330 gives -0.07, 26.1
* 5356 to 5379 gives -0.04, 25.9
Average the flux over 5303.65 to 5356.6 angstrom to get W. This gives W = 26.8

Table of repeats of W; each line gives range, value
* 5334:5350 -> 26.2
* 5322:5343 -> 24.2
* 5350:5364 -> 27.5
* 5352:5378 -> 26.4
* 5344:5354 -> 30.1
